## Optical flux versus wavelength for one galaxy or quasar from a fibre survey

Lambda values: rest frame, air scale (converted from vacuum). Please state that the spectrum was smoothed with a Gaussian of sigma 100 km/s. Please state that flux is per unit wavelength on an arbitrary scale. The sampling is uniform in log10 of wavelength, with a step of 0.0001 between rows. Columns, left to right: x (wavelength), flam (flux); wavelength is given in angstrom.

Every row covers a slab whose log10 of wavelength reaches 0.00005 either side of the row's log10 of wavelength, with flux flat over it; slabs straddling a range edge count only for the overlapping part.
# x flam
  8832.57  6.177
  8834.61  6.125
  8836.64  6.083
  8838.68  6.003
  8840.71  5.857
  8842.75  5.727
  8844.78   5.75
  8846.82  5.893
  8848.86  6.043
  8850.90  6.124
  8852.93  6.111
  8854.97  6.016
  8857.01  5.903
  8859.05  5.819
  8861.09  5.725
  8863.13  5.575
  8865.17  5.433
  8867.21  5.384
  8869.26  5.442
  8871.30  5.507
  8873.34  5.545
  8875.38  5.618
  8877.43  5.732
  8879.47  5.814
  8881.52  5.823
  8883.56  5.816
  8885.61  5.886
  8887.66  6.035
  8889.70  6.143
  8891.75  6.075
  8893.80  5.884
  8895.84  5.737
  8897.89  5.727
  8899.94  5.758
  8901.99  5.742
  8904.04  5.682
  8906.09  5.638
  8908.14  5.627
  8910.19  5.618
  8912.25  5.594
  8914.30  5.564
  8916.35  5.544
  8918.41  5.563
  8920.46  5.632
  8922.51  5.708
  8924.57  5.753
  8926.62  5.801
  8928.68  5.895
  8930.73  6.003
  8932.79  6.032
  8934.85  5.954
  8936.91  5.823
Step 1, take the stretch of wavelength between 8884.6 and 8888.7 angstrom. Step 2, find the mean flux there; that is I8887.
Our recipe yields 5.97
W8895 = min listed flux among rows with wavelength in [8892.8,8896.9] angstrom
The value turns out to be 5.737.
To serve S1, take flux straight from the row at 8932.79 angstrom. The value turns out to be 6.032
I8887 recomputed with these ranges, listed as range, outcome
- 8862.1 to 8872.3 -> 5.47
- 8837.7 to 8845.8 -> 5.84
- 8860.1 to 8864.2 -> 5.65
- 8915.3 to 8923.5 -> 5.61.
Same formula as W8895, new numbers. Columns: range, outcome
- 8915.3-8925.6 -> 5.544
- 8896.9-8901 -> 5.727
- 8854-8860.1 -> 5.819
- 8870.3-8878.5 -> 5.507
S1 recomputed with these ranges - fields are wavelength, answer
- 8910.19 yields 5.618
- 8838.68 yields 6.003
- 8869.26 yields 5.442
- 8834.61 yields 6.125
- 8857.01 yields 5.903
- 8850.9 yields 6.124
